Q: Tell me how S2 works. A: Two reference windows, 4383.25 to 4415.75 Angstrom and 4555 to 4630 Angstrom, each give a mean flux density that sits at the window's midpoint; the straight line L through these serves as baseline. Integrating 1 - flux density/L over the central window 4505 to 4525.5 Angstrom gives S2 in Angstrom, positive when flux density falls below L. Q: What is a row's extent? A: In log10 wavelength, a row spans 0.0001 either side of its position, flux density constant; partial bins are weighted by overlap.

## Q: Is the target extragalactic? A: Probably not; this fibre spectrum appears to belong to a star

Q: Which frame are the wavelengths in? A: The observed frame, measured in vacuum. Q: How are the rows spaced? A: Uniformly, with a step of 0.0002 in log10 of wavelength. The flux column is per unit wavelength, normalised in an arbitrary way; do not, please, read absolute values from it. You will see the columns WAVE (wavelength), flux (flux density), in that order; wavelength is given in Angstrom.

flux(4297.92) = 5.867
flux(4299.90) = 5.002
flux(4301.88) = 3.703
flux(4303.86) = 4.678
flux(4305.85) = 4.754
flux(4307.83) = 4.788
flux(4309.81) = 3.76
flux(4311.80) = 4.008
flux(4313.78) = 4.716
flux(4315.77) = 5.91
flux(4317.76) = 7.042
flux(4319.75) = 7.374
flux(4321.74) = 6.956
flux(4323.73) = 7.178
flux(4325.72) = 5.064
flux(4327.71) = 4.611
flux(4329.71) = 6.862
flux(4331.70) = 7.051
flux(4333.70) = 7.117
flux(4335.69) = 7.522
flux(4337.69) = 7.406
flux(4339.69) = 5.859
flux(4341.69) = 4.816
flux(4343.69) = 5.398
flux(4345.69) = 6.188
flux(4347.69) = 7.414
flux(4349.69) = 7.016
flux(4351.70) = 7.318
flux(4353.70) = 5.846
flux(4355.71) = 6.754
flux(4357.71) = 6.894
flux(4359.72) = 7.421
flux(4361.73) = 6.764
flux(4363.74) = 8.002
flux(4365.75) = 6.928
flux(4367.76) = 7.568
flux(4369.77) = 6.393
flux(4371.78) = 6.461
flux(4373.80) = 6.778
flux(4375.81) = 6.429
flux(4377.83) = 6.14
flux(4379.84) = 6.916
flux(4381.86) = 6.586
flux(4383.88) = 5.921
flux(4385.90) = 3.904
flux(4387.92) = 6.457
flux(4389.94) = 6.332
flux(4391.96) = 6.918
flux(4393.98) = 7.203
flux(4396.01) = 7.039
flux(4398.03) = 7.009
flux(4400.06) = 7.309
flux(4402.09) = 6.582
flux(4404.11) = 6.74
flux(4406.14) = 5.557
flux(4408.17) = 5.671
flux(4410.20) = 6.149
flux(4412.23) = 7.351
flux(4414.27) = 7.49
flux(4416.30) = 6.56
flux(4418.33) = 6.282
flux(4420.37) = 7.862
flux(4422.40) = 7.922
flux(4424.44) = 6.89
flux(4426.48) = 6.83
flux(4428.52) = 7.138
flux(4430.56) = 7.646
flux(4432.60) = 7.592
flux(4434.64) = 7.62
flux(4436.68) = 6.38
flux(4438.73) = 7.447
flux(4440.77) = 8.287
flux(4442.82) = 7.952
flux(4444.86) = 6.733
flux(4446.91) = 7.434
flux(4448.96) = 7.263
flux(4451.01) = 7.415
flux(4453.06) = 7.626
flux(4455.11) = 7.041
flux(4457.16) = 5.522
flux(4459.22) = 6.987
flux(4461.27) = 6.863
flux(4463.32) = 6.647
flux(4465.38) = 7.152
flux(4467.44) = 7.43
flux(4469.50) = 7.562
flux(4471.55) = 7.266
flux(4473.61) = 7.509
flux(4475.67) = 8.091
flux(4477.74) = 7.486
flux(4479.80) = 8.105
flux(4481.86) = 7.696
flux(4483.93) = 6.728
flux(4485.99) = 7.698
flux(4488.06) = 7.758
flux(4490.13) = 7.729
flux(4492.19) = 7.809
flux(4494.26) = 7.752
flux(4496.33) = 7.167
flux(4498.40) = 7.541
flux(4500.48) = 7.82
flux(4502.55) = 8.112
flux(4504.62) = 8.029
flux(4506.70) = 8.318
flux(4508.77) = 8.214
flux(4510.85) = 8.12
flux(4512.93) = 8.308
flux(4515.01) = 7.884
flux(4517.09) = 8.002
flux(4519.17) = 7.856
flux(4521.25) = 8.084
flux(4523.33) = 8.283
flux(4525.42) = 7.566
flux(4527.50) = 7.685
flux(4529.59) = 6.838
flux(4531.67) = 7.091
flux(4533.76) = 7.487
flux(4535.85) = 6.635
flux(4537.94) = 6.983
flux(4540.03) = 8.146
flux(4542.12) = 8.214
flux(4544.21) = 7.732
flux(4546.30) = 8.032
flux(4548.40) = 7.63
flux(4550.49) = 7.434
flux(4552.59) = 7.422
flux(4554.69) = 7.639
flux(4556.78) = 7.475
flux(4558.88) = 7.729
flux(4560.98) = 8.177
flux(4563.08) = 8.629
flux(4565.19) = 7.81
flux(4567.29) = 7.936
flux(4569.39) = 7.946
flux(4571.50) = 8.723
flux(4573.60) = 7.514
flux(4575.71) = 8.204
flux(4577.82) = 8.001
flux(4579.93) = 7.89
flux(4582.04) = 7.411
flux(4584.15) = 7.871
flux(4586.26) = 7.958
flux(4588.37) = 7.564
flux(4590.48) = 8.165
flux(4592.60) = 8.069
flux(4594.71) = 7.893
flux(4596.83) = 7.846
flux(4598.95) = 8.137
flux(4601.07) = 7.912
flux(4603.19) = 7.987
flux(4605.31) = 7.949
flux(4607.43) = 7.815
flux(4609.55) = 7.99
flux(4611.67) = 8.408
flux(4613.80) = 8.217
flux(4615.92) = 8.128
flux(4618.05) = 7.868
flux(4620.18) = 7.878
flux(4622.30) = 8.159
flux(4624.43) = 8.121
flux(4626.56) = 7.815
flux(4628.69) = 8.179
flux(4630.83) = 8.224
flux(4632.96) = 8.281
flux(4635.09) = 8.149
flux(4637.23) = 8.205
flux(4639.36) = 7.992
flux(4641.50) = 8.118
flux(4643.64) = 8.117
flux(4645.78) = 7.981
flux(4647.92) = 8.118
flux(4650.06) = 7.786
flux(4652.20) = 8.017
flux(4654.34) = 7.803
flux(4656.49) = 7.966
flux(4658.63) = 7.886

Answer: -1.96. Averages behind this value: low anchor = 6.49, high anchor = 7.98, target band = 8.08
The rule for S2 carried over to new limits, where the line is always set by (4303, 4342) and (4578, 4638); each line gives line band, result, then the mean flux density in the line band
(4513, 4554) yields -1.1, 7.65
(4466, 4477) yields -0.9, 7.55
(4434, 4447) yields -1.2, 7.4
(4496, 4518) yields -2.2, 7.98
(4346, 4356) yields -1.2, 6.83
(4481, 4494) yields -0.8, 7.58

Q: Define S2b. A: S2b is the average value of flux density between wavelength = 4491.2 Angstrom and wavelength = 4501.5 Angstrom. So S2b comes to 7.61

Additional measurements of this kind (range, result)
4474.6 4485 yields 7.62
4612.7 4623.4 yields 8.05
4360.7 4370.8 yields 7.13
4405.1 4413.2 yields 6.18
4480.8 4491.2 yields 7.53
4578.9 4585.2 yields 7.72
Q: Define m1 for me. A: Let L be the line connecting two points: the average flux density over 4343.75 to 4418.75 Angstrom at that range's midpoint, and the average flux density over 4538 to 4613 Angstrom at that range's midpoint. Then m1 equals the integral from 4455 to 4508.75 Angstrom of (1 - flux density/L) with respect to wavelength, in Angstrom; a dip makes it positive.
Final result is -1.27 Angstrom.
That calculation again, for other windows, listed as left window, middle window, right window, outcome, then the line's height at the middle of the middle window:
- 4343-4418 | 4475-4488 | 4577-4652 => -0.7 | 7.23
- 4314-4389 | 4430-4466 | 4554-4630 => -0.5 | 7.11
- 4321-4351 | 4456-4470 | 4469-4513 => 1.2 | 7.52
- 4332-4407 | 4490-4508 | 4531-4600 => -1.0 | 7.4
